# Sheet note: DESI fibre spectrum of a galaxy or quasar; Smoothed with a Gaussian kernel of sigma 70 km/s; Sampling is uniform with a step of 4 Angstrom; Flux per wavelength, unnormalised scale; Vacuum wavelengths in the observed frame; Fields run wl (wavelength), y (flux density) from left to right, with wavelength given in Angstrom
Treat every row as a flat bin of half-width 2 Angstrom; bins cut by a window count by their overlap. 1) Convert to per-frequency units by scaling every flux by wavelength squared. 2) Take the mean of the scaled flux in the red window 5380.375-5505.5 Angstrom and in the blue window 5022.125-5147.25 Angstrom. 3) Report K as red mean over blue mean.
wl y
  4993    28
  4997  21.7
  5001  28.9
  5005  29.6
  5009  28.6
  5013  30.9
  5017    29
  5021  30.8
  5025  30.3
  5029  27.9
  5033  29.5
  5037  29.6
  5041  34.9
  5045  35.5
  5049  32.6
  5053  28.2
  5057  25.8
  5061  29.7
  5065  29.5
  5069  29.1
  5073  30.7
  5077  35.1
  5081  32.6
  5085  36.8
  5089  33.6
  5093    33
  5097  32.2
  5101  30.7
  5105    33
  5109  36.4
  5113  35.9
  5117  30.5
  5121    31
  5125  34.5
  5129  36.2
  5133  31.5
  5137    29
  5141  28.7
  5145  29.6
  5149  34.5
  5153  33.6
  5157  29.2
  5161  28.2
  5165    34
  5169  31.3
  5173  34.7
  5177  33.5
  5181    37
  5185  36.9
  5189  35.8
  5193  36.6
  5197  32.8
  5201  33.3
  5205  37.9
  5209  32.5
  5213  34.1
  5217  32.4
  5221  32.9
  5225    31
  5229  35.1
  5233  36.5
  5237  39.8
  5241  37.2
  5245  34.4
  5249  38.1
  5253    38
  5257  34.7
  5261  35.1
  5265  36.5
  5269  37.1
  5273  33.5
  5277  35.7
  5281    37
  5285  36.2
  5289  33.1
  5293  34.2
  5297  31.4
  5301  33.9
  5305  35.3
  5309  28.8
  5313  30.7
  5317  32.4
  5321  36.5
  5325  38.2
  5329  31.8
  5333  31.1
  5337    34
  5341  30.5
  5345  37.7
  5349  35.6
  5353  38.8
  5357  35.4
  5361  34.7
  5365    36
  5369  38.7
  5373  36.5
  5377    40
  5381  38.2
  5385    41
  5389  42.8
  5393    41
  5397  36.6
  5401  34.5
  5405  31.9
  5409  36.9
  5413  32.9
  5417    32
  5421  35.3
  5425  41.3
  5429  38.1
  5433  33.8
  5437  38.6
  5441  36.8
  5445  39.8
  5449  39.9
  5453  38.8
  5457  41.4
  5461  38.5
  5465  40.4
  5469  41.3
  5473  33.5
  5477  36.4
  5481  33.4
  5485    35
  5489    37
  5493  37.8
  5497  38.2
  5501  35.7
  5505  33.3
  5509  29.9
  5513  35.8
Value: 1.35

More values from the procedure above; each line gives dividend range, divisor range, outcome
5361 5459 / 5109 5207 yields 1.24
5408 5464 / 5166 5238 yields 1.18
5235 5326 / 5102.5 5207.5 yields 1.11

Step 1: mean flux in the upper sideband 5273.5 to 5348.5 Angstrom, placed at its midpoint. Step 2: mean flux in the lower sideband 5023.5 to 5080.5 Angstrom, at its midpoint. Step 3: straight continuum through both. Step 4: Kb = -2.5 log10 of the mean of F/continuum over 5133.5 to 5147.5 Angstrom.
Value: 0.08 mag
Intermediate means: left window 30.7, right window 33.8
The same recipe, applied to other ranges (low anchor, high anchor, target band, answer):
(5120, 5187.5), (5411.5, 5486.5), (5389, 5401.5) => -0.063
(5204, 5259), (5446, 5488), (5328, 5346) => 0.114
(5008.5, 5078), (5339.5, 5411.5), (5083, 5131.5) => -0.065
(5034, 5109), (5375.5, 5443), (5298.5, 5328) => 0.065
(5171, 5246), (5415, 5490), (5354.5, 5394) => -0.050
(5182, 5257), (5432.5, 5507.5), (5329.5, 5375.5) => 0.034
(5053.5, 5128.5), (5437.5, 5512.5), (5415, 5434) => 0.006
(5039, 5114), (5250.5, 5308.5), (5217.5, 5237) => -0.002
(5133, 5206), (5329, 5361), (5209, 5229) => 0.020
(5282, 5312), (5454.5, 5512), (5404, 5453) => -0.030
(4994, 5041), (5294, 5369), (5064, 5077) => -0.025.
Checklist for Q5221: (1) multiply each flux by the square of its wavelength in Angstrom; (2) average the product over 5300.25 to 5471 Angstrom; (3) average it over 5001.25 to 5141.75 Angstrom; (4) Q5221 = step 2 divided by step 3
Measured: 1.31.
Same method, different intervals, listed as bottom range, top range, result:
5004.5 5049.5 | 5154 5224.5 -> 1.17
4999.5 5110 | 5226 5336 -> 1.22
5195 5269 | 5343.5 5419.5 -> 1.11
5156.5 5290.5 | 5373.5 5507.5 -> 1.16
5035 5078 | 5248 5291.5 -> 1.26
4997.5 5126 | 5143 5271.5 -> 1.17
